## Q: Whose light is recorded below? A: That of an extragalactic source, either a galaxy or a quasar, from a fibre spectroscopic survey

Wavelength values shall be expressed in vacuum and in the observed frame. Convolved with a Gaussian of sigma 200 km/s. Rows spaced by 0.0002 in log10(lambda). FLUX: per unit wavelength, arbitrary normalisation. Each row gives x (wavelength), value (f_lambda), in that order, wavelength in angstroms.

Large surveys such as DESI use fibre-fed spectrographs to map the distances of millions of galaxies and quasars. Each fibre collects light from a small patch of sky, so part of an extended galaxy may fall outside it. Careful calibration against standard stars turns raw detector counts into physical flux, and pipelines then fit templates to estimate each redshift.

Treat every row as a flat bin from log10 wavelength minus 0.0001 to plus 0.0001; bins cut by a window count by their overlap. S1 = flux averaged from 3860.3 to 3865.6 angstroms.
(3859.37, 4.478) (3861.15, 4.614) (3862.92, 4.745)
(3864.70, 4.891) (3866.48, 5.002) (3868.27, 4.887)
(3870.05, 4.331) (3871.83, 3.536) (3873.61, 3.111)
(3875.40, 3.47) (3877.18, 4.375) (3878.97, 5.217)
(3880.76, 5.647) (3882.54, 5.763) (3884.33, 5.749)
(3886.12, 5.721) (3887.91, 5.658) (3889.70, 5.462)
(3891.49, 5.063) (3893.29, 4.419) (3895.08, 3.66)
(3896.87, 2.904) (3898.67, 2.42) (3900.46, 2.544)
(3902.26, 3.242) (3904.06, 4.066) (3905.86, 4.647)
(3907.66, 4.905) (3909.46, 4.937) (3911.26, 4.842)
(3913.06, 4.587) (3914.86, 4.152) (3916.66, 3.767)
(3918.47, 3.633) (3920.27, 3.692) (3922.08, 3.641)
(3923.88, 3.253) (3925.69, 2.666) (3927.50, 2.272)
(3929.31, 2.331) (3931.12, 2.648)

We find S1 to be 4.76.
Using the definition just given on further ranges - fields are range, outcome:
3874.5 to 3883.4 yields 4.89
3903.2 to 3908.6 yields 4.54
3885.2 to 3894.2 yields 5.26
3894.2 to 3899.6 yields 2.99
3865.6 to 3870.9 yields 4.74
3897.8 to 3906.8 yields 3.39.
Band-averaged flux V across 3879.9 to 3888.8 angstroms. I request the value 5.71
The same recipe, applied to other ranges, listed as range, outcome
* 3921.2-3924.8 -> 3.45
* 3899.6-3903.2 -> 2.9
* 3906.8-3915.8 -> 4.68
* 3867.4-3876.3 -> 3.87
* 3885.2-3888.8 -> 5.69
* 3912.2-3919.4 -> 4.03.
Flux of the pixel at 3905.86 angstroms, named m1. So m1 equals 4.647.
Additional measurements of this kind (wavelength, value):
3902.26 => 3.242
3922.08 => 3.641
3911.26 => 4.842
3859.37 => 4.478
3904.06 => 4.066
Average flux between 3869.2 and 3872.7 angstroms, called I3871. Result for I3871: 3.93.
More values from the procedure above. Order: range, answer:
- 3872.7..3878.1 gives 3.66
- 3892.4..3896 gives 4.04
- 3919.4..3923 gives 3.67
